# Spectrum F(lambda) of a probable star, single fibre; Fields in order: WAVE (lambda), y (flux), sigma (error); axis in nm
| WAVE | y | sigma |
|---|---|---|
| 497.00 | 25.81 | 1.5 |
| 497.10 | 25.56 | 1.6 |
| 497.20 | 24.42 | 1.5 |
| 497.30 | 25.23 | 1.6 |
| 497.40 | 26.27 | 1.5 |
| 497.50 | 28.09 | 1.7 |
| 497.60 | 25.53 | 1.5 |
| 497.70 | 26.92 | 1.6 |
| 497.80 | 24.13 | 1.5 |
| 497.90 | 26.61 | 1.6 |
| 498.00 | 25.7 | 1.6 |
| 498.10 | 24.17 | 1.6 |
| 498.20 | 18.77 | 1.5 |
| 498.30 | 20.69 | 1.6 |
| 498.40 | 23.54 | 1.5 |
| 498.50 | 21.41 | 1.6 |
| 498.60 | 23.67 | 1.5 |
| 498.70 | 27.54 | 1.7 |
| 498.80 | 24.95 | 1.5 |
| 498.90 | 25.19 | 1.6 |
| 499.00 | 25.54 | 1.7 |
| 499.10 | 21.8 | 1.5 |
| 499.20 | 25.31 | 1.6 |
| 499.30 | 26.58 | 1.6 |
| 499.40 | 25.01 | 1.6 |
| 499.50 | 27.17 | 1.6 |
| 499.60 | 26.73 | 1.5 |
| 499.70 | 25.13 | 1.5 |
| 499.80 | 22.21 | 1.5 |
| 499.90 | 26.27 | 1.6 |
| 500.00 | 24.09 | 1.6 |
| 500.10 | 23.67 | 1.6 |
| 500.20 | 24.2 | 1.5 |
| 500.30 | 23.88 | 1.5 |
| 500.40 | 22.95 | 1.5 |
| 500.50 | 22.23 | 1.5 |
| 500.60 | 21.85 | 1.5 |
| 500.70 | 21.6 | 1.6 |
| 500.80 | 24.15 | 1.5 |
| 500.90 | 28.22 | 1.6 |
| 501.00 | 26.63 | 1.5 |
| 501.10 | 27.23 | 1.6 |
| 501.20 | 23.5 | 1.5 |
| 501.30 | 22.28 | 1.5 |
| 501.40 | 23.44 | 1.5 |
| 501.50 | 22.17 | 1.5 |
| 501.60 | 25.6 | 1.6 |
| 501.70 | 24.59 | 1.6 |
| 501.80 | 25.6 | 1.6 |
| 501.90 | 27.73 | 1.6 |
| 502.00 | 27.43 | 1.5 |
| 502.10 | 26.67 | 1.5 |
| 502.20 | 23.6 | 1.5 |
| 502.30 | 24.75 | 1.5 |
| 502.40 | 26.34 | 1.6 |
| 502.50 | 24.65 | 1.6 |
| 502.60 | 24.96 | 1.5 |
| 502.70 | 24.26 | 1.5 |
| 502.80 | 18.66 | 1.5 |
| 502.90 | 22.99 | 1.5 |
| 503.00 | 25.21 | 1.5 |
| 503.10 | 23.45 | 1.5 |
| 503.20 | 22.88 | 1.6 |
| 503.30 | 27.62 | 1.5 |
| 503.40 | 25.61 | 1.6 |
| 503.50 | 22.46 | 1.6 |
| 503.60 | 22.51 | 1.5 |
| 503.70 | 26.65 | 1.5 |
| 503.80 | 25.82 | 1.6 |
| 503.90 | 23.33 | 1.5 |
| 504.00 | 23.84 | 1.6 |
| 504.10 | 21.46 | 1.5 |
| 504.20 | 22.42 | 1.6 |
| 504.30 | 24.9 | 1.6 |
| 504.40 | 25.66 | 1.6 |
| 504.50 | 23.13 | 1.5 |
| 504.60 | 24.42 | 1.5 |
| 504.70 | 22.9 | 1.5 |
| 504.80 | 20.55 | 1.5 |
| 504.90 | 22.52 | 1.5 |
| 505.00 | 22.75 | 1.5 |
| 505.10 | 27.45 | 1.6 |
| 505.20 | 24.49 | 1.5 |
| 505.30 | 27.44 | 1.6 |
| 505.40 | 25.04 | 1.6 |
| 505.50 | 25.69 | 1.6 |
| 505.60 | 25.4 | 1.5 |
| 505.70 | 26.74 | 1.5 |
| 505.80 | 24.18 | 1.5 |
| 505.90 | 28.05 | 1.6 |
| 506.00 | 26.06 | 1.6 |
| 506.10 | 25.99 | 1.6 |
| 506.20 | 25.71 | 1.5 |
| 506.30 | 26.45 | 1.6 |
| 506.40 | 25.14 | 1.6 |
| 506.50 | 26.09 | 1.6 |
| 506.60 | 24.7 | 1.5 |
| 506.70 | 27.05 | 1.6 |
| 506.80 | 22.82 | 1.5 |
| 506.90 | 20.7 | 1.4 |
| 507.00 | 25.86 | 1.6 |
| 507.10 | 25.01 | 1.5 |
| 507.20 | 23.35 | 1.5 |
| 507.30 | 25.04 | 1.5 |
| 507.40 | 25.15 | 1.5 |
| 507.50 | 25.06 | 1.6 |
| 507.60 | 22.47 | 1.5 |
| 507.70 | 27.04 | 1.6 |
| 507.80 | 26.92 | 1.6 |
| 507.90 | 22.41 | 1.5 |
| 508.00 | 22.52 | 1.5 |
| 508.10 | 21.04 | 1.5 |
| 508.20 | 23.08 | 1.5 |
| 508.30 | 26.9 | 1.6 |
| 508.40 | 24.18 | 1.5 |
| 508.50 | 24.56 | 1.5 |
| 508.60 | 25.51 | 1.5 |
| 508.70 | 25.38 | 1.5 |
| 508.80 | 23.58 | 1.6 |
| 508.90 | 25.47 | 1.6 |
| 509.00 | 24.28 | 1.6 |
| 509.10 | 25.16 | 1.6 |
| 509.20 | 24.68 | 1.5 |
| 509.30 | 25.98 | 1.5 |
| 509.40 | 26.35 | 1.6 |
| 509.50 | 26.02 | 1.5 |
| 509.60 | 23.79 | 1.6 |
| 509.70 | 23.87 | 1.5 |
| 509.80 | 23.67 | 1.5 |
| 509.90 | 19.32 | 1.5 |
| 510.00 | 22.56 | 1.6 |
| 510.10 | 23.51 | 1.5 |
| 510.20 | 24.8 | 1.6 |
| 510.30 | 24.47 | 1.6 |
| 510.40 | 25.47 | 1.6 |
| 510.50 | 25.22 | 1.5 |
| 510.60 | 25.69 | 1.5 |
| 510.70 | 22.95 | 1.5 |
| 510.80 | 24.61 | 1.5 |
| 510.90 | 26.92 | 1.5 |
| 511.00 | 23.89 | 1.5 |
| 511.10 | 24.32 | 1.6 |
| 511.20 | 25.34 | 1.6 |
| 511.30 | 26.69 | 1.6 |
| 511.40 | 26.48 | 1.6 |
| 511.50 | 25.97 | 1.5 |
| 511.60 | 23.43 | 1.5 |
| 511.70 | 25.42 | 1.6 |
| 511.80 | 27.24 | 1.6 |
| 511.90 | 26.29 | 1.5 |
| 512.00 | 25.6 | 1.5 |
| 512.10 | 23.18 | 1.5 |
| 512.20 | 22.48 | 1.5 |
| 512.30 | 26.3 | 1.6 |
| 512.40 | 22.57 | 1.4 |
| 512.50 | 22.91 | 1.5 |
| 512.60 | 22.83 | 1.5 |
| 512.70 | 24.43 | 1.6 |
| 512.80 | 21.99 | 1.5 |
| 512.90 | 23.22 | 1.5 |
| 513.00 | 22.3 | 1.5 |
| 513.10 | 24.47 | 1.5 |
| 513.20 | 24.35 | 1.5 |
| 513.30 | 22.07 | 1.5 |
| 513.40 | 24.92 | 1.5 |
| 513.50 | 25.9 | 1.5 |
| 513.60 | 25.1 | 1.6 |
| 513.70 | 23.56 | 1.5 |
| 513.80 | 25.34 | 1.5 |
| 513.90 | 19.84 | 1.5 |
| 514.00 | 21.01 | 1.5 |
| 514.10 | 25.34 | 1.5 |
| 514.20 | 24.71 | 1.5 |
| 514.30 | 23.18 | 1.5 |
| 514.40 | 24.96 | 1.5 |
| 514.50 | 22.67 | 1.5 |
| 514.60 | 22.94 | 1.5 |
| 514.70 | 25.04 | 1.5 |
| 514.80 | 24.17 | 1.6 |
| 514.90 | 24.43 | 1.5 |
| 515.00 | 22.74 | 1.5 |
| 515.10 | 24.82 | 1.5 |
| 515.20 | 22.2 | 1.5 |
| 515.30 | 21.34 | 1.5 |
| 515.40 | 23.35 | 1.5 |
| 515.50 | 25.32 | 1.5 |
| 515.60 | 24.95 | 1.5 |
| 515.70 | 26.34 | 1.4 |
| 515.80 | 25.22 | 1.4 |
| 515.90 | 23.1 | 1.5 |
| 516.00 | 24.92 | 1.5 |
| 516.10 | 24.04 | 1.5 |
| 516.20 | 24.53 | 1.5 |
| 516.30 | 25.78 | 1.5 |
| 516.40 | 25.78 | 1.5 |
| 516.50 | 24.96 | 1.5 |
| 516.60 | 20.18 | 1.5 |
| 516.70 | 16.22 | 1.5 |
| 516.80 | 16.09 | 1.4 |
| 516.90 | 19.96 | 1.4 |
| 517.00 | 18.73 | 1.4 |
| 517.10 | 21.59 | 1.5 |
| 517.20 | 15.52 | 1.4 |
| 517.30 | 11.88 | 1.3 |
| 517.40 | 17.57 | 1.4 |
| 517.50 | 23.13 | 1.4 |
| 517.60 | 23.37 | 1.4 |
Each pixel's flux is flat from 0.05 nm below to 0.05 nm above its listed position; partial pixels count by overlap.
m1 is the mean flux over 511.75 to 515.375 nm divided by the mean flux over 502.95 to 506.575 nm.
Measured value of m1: 0.96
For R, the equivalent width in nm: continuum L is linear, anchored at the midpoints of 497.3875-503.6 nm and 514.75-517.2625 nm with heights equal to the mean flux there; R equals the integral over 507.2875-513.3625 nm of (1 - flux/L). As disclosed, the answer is -0.29 nm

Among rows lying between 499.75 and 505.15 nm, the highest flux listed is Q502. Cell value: 28.22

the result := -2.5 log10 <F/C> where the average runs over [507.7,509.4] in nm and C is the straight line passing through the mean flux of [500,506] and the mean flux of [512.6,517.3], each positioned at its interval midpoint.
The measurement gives -0.04 mag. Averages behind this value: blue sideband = 24.4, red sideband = 23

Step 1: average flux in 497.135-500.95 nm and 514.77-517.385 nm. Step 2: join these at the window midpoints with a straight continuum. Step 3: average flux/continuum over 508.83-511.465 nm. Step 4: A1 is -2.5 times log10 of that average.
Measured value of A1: -0.077 mag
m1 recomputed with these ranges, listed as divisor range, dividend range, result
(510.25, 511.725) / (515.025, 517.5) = 0.87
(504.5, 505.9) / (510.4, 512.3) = 1.02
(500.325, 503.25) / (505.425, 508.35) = 1.02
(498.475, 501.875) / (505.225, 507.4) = 1.03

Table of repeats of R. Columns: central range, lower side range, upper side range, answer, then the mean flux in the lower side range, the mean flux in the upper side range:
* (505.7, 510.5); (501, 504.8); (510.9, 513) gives -0.04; 24.3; 24.5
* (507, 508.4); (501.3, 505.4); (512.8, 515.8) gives -0.01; 24.3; 23.8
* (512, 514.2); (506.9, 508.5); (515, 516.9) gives 0.00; 24.3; 23.2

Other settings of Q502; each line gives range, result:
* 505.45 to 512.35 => 28.05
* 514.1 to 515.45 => 25.34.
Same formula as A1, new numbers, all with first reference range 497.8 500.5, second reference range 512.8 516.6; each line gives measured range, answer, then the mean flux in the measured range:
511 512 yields -0.07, 25.6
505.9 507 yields -0.05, 25.2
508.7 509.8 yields -0.04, 24.9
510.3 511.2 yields -0.04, 24.9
